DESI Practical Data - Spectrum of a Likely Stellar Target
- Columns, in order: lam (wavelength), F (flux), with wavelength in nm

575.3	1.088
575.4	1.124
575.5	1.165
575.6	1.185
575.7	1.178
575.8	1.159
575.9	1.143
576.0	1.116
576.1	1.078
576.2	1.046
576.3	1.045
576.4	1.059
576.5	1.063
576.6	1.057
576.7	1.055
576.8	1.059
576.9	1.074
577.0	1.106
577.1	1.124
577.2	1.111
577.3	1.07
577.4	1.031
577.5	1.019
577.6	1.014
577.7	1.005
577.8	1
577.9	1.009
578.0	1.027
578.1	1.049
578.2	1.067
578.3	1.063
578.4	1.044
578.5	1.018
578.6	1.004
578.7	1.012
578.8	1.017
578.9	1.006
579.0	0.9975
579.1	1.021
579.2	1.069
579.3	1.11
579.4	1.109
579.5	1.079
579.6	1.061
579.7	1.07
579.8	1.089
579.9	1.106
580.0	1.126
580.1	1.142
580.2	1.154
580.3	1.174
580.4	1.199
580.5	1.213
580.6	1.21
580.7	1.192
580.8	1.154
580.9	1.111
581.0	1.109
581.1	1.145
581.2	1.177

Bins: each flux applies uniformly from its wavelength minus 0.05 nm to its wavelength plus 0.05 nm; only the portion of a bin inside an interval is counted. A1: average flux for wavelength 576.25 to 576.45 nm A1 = 1.05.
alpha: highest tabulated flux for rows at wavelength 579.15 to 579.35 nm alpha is 1.11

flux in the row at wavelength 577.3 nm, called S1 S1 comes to 1.07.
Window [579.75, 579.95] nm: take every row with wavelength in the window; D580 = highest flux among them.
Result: 1.106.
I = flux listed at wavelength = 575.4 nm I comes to 1.124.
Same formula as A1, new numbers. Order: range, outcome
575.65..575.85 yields 1.17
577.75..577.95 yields 1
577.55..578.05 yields 1.01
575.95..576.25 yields 1.08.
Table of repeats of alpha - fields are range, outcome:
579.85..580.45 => 1.199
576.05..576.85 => 1.078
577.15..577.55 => 1.111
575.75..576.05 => 1.159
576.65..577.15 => 1.124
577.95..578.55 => 1.067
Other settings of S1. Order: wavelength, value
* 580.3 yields 1.174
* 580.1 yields 1.142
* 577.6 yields 1.014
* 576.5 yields 1.063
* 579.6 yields 1.061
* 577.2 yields 1.111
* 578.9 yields 1.006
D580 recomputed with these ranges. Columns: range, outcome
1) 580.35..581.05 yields 1.213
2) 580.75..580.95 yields 1.154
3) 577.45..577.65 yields 1.019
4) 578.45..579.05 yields 1.018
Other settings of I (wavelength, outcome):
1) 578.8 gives 1.017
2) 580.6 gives 1.21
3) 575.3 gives 1.088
